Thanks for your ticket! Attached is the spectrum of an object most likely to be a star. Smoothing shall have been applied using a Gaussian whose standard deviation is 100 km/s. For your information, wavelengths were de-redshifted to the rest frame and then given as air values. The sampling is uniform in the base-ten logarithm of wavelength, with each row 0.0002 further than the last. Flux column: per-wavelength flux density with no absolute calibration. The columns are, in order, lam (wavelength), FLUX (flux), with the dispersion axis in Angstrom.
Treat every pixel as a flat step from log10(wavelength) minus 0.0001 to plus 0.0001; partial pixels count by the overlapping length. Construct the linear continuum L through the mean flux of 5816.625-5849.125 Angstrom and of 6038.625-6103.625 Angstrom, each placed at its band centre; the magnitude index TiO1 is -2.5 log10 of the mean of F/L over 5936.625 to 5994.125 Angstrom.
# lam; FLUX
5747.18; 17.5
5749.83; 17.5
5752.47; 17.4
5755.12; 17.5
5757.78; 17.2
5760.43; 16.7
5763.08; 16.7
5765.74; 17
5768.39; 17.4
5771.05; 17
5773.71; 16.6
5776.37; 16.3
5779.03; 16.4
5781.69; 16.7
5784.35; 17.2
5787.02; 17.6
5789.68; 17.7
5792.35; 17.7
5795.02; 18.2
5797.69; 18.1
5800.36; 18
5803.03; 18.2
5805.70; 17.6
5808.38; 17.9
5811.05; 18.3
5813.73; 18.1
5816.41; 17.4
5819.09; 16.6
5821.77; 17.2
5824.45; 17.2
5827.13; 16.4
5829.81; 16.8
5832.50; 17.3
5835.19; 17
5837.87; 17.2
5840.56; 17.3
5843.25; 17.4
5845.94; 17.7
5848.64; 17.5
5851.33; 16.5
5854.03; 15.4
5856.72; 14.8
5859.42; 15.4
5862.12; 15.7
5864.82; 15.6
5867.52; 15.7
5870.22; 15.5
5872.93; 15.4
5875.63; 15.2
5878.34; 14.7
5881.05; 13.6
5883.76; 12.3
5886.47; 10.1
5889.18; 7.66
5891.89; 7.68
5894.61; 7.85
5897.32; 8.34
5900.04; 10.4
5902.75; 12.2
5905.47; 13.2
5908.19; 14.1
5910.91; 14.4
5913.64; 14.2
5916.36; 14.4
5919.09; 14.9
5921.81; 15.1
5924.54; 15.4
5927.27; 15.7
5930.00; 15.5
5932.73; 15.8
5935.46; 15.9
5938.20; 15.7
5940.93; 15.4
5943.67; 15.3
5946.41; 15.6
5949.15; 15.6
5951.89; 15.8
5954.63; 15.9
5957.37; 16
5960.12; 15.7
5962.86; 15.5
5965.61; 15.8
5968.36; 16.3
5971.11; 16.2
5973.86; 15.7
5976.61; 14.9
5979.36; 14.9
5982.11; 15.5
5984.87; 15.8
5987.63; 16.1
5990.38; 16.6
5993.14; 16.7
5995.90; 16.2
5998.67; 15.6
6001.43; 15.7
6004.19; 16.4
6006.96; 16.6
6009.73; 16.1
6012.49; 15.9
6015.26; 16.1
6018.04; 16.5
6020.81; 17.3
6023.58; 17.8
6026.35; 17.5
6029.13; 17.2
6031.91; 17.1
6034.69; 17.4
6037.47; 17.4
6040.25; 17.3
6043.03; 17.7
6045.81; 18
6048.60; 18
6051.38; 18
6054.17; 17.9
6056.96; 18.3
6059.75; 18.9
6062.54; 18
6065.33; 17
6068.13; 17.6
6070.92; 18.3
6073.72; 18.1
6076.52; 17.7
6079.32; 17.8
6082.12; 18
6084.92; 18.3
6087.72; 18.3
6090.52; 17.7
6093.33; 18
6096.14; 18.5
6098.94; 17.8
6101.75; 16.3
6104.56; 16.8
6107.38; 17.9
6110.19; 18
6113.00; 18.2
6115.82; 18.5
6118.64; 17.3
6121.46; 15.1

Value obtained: 0.12 mag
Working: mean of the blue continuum 17.1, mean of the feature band 15.8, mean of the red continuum 17.9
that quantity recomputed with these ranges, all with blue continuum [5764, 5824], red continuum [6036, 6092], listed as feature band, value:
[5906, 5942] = 0.172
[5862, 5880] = 0.146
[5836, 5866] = 0.070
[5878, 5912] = 0.496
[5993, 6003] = 0.117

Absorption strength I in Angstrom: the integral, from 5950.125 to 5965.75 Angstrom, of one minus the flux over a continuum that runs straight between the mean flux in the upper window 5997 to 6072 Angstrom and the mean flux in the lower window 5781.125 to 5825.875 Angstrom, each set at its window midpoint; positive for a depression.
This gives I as 1.4 Angstrom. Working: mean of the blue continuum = 17.6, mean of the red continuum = 17.2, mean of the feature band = 15.8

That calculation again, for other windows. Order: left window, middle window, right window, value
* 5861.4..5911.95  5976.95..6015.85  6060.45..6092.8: -0.8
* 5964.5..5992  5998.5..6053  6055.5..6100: -0.5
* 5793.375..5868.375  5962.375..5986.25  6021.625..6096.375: 2.6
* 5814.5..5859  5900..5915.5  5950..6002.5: 2.8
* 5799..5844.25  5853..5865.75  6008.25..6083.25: 1.5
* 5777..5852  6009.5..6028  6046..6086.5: 1.1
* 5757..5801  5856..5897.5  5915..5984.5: 8.5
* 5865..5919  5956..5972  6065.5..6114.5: -1.6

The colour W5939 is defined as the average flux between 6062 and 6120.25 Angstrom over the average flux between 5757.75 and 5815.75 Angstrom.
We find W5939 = 1.02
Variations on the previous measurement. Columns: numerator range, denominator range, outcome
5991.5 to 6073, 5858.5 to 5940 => 1.27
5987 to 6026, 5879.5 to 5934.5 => 1.30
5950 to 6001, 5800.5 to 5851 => 0.91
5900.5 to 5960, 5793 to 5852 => 0.86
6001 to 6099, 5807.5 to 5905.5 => 1.18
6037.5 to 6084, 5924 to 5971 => 1.14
